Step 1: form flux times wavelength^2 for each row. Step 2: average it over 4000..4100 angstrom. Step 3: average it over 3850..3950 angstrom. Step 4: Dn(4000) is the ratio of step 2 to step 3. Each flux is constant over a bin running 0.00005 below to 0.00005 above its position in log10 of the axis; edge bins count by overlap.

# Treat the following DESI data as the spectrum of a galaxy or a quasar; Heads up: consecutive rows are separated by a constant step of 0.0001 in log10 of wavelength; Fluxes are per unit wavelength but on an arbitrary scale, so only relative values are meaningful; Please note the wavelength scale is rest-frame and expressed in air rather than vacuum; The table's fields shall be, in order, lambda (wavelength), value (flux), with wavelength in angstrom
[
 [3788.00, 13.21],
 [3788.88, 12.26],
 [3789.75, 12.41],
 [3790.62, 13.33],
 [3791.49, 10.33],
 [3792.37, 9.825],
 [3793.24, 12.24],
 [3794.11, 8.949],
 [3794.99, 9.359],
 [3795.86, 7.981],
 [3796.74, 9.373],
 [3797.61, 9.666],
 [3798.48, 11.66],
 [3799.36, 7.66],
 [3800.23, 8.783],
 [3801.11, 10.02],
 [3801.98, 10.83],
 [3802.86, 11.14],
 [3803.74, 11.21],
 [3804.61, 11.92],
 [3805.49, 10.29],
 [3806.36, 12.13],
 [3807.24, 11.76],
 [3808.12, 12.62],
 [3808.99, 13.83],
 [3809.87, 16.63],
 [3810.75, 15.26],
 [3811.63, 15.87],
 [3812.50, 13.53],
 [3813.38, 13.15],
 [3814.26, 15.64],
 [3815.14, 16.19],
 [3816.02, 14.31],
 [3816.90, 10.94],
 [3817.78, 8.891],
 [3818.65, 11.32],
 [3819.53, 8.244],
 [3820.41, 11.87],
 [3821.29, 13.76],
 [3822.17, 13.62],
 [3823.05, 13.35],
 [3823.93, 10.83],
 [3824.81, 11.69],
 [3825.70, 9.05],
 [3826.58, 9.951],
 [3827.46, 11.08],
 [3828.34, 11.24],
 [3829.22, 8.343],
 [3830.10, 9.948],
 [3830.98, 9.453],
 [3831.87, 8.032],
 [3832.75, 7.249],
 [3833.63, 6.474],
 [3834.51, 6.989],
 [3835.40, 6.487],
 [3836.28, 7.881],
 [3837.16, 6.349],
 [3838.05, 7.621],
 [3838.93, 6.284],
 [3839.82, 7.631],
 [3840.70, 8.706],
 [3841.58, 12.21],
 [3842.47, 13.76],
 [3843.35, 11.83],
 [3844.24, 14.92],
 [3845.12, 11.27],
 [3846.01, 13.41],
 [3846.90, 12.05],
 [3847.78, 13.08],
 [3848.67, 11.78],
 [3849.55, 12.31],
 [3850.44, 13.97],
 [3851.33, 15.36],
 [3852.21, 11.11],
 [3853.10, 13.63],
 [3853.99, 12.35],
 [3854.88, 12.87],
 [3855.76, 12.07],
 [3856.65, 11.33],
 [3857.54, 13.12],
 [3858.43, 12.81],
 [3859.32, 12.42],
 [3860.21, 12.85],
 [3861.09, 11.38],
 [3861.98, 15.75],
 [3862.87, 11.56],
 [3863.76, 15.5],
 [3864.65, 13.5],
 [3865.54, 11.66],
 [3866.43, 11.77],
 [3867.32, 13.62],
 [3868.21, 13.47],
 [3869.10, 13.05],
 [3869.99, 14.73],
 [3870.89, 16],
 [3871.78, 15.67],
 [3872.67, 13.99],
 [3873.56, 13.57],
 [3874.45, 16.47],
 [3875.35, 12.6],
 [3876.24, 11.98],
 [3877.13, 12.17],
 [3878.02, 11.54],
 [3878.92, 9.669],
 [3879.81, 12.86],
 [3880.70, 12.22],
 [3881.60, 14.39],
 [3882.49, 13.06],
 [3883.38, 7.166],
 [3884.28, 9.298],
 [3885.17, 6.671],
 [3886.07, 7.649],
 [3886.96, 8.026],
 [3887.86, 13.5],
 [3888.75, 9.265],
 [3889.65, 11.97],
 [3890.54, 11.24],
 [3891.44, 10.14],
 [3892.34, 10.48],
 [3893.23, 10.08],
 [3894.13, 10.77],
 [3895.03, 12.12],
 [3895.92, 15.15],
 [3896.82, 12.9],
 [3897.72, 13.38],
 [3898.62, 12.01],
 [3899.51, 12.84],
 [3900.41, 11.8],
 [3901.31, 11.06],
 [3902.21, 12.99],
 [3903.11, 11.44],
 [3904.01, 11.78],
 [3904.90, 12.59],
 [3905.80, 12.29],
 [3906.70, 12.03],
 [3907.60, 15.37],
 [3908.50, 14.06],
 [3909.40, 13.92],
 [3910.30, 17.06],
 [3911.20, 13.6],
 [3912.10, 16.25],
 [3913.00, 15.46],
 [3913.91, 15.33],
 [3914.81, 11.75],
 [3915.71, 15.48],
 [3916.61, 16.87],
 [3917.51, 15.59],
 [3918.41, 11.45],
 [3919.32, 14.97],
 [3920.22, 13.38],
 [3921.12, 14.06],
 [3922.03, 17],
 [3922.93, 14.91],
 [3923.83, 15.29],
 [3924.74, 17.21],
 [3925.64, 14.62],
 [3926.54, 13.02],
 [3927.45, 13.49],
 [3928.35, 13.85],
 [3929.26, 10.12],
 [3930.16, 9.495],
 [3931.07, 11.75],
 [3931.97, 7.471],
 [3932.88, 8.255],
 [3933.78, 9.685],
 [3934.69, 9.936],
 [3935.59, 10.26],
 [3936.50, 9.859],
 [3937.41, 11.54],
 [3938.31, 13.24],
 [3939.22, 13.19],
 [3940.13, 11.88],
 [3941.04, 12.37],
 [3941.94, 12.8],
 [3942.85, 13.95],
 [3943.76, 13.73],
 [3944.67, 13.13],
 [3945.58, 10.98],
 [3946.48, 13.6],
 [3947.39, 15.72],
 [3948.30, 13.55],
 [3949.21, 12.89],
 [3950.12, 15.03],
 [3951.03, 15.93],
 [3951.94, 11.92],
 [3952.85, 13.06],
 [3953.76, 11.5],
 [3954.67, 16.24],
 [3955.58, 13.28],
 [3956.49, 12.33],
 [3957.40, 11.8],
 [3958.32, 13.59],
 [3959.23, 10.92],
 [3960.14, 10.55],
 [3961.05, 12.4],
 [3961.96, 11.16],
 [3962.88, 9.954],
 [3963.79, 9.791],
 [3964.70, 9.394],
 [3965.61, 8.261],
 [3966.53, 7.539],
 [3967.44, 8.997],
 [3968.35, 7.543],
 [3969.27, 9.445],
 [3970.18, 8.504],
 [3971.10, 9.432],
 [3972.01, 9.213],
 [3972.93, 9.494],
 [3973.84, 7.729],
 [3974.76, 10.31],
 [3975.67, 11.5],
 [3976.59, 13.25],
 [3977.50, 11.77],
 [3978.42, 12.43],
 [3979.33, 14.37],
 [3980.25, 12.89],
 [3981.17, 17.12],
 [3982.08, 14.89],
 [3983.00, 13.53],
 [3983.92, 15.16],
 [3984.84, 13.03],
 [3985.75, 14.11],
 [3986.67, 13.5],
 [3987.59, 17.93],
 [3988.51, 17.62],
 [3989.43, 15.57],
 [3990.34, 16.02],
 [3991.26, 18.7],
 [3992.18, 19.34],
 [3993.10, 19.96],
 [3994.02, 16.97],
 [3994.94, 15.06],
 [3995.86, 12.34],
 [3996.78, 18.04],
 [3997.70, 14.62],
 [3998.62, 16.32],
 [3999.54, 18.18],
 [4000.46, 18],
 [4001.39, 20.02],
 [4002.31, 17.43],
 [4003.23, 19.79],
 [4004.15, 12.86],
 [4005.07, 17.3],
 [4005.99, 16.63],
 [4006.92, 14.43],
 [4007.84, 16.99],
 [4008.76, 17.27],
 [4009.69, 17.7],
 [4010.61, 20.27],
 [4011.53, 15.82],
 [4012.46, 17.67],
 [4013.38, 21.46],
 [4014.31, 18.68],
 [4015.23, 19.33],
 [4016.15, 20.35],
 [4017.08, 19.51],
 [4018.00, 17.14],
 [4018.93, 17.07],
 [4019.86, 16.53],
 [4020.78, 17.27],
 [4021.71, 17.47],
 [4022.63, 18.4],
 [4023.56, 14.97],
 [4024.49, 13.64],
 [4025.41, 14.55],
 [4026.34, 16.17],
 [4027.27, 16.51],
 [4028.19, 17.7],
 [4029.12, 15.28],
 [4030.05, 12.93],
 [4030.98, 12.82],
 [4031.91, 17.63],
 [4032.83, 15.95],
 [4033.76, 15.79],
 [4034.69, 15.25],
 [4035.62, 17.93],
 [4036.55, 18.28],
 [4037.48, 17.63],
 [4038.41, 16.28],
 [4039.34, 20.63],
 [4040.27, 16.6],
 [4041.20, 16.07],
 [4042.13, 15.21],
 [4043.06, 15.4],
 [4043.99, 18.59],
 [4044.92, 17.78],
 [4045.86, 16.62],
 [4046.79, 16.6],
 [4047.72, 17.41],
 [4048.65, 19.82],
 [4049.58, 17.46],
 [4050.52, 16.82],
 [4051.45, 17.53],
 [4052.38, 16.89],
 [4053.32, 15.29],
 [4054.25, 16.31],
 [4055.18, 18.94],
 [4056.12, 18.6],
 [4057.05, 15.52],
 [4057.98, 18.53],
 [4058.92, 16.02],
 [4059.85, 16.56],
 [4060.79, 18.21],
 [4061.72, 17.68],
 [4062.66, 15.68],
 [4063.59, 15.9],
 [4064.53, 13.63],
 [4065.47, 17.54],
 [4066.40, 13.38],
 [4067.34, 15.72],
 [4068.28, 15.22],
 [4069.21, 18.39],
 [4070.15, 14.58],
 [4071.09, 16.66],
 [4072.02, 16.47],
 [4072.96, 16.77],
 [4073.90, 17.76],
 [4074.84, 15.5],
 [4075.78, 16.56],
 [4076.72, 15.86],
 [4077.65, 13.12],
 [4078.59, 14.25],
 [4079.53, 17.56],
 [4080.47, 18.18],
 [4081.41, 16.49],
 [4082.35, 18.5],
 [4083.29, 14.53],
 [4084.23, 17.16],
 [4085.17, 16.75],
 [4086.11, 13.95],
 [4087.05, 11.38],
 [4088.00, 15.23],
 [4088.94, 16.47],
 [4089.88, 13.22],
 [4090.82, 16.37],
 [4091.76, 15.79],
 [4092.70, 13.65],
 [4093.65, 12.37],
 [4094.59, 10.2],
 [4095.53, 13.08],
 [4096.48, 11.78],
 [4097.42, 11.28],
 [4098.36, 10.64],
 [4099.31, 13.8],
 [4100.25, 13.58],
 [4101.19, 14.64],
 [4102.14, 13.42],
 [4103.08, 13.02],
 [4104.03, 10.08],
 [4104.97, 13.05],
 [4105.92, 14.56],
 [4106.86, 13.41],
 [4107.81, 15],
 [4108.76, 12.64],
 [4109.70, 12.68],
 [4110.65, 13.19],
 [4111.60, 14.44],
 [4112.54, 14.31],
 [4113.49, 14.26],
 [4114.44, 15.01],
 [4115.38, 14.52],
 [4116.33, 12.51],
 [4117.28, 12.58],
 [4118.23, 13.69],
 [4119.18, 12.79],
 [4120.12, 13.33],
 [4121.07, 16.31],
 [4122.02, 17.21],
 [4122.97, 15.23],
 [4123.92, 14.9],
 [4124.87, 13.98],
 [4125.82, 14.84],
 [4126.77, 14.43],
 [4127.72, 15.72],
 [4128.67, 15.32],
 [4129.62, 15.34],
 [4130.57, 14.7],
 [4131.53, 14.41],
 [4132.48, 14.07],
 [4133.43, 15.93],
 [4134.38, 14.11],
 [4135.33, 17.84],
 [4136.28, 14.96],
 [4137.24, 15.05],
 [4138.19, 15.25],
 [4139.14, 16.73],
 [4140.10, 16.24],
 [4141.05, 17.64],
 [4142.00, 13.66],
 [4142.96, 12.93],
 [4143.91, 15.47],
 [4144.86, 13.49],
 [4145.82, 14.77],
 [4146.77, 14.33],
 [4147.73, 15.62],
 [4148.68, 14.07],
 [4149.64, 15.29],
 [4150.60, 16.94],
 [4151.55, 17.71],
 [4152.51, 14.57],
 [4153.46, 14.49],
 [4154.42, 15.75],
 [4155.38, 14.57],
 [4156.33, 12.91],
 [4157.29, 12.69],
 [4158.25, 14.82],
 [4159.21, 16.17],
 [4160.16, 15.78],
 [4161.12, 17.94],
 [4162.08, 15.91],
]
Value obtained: 1.4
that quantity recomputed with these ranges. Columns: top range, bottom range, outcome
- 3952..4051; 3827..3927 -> 1.32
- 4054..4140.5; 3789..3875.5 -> 1.46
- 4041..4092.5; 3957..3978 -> 1.70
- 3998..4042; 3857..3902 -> 1.50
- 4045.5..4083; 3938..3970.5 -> 1.47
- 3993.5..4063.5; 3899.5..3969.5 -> 1.41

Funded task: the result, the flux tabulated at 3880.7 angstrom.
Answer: 12.22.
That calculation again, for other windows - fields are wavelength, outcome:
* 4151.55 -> 17.71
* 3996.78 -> 18.04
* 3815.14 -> 16.19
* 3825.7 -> 9.05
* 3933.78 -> 9.685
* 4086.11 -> 13.95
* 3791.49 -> 10.33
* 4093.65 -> 12.37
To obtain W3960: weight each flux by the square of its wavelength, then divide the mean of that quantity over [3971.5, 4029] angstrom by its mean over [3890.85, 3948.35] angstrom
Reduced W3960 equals 1.29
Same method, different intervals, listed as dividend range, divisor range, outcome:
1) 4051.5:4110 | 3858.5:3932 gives 1.29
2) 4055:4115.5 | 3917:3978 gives 1.34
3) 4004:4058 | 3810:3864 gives 1.63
